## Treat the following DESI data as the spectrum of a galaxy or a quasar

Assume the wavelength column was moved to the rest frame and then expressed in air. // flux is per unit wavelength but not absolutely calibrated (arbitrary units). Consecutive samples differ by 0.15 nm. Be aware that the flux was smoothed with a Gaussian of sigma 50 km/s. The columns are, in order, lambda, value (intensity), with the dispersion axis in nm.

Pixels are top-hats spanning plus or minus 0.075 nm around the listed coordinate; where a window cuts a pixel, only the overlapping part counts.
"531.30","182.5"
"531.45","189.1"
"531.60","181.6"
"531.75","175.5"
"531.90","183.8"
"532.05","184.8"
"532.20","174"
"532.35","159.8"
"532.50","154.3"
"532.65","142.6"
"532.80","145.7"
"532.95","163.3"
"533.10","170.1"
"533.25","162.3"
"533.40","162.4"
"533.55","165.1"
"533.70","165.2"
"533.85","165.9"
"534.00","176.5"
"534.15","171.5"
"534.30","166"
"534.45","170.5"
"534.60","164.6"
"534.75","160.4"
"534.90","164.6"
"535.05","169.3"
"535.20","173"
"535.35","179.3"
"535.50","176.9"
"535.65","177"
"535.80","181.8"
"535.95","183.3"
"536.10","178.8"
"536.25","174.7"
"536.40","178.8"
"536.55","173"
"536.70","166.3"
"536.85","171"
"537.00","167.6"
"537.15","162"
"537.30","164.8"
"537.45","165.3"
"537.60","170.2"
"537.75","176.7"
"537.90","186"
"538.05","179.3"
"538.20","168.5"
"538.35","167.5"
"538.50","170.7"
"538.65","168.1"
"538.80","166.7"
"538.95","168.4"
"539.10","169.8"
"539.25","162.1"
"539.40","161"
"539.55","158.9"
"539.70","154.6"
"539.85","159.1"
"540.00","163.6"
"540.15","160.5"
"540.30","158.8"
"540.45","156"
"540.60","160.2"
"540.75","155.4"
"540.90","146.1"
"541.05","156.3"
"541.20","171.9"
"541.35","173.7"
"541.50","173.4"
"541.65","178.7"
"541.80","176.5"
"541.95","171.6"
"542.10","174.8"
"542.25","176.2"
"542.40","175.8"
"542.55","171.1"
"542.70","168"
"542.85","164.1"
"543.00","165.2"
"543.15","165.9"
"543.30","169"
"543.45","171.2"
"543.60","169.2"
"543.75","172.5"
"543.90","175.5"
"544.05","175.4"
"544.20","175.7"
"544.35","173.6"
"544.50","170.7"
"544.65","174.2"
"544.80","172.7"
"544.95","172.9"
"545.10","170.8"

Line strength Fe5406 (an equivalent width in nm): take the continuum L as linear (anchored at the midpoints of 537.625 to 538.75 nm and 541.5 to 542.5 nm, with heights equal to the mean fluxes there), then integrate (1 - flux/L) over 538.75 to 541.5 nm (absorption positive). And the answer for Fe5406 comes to 0.20 nm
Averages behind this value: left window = 174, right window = 175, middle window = 162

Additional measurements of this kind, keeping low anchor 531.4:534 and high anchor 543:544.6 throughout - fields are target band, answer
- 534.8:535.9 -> -0.04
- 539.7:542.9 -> 0.09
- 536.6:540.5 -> 0.07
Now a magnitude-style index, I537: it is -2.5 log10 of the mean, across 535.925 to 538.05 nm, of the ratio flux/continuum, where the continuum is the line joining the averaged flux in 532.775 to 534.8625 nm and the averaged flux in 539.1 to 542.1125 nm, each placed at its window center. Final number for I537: -0.05 mag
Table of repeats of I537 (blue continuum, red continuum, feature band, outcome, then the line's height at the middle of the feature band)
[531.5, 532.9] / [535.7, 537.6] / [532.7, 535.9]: 0.01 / 170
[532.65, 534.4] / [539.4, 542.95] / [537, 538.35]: -0.04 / 165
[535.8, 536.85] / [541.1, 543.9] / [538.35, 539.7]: 0.06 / 174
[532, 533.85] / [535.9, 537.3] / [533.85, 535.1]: -0.01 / 166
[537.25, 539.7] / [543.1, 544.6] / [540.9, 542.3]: 0.00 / 171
